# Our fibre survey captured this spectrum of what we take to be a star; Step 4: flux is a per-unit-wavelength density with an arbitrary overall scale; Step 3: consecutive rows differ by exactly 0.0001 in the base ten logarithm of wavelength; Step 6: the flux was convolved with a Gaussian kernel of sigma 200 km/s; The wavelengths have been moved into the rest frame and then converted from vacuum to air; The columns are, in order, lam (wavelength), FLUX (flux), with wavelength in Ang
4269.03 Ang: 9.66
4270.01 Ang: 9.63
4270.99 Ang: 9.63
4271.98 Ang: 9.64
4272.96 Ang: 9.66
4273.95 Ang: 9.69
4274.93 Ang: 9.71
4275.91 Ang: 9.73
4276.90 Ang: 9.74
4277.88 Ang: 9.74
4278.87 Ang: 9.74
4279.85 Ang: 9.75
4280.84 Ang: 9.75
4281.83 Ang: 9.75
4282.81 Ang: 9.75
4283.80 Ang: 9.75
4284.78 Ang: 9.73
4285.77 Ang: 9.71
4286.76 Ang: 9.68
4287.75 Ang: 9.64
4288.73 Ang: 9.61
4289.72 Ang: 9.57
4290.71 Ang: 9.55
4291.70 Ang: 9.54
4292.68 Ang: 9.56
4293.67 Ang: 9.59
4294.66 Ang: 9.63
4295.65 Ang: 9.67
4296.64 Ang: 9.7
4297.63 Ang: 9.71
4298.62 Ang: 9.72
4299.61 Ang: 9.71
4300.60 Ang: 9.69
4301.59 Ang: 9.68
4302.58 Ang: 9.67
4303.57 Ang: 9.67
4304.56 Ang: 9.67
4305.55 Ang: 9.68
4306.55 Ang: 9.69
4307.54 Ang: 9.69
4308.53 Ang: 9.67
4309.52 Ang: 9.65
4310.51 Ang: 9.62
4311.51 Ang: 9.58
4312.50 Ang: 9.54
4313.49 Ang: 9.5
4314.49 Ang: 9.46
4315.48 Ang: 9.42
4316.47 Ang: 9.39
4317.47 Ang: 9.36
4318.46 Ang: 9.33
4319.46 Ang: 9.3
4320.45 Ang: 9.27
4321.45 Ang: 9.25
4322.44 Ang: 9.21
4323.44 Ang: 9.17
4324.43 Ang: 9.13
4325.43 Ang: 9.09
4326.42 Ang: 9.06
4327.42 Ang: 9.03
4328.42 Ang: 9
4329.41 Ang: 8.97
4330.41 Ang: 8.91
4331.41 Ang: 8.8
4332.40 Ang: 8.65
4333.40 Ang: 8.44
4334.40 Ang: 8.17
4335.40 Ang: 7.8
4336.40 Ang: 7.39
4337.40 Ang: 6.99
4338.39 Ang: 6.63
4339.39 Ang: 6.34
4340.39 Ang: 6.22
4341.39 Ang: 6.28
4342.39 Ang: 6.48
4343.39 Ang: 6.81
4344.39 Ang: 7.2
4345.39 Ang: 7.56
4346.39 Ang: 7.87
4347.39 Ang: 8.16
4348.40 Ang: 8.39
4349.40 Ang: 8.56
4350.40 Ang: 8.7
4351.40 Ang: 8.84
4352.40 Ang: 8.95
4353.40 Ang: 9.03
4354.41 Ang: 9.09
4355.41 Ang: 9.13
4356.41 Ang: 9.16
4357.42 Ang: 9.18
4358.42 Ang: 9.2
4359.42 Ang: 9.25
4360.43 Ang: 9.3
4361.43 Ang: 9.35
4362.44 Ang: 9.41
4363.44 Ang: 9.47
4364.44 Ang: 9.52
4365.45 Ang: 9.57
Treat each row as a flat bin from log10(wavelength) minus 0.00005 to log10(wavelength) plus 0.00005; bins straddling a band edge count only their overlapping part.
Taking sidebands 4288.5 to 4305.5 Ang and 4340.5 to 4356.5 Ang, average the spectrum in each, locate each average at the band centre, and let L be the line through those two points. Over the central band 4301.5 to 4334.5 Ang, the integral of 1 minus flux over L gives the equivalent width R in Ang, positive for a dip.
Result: -1.1 Ang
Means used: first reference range 9.65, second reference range 8.07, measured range 9.29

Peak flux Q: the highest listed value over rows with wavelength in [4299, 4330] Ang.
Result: 9.71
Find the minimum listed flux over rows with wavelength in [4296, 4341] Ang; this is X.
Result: 6.22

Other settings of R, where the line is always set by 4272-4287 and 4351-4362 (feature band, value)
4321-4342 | 2.5 Ang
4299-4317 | -0.2 Ang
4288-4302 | 0.0 Ang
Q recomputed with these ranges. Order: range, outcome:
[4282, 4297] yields 9.75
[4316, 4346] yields 9.39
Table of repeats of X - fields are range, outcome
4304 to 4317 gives 9.39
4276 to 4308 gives 9.54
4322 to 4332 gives 8.8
